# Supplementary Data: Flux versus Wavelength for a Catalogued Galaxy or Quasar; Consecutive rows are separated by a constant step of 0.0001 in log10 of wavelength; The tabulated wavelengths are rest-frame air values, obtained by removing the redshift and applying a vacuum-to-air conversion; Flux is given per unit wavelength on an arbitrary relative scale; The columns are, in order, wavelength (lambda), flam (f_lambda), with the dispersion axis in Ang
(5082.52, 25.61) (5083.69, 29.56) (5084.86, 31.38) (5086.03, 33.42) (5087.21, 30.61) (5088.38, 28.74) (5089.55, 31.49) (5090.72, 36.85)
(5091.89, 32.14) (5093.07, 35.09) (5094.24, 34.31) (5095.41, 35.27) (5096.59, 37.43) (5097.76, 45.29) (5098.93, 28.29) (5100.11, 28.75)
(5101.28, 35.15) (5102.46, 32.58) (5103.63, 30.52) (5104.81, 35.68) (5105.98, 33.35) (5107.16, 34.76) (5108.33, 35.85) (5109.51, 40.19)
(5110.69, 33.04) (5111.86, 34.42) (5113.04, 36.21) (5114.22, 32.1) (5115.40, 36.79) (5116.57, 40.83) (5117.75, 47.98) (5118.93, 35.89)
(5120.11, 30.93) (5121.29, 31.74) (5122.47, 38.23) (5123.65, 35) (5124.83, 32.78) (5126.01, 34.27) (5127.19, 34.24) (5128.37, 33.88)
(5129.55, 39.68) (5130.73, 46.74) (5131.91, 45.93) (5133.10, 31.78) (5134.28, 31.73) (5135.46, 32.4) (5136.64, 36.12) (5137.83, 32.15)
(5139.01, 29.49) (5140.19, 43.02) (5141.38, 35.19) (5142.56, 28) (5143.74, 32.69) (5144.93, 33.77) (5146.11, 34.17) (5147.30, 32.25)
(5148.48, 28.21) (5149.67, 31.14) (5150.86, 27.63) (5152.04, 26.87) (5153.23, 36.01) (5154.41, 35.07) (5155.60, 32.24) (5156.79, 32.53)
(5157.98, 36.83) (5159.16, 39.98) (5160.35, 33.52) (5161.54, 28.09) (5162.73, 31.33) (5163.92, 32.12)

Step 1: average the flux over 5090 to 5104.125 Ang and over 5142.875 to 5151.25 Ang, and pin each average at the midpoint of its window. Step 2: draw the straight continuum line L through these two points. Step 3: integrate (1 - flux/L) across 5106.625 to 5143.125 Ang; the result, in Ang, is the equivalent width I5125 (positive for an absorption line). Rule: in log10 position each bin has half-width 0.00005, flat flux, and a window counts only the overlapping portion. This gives -3.6 Ang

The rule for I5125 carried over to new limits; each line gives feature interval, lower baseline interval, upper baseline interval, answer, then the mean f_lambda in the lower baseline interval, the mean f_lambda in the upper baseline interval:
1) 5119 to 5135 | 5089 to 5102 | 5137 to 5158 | -1.24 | 34.5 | 32.5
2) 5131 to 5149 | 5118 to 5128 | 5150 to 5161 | -0.05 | 34.6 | 33.3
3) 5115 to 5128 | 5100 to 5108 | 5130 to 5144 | -0.64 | 33.3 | 35.5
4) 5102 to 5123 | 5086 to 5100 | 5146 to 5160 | -1.33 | 33.9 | 32.7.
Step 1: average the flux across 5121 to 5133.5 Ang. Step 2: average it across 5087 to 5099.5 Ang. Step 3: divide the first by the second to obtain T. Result 1.08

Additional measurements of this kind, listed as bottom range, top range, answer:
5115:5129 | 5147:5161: 0.91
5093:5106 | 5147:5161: 0.95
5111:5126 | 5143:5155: 0.88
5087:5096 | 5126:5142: 1.09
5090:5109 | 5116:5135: 1.07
